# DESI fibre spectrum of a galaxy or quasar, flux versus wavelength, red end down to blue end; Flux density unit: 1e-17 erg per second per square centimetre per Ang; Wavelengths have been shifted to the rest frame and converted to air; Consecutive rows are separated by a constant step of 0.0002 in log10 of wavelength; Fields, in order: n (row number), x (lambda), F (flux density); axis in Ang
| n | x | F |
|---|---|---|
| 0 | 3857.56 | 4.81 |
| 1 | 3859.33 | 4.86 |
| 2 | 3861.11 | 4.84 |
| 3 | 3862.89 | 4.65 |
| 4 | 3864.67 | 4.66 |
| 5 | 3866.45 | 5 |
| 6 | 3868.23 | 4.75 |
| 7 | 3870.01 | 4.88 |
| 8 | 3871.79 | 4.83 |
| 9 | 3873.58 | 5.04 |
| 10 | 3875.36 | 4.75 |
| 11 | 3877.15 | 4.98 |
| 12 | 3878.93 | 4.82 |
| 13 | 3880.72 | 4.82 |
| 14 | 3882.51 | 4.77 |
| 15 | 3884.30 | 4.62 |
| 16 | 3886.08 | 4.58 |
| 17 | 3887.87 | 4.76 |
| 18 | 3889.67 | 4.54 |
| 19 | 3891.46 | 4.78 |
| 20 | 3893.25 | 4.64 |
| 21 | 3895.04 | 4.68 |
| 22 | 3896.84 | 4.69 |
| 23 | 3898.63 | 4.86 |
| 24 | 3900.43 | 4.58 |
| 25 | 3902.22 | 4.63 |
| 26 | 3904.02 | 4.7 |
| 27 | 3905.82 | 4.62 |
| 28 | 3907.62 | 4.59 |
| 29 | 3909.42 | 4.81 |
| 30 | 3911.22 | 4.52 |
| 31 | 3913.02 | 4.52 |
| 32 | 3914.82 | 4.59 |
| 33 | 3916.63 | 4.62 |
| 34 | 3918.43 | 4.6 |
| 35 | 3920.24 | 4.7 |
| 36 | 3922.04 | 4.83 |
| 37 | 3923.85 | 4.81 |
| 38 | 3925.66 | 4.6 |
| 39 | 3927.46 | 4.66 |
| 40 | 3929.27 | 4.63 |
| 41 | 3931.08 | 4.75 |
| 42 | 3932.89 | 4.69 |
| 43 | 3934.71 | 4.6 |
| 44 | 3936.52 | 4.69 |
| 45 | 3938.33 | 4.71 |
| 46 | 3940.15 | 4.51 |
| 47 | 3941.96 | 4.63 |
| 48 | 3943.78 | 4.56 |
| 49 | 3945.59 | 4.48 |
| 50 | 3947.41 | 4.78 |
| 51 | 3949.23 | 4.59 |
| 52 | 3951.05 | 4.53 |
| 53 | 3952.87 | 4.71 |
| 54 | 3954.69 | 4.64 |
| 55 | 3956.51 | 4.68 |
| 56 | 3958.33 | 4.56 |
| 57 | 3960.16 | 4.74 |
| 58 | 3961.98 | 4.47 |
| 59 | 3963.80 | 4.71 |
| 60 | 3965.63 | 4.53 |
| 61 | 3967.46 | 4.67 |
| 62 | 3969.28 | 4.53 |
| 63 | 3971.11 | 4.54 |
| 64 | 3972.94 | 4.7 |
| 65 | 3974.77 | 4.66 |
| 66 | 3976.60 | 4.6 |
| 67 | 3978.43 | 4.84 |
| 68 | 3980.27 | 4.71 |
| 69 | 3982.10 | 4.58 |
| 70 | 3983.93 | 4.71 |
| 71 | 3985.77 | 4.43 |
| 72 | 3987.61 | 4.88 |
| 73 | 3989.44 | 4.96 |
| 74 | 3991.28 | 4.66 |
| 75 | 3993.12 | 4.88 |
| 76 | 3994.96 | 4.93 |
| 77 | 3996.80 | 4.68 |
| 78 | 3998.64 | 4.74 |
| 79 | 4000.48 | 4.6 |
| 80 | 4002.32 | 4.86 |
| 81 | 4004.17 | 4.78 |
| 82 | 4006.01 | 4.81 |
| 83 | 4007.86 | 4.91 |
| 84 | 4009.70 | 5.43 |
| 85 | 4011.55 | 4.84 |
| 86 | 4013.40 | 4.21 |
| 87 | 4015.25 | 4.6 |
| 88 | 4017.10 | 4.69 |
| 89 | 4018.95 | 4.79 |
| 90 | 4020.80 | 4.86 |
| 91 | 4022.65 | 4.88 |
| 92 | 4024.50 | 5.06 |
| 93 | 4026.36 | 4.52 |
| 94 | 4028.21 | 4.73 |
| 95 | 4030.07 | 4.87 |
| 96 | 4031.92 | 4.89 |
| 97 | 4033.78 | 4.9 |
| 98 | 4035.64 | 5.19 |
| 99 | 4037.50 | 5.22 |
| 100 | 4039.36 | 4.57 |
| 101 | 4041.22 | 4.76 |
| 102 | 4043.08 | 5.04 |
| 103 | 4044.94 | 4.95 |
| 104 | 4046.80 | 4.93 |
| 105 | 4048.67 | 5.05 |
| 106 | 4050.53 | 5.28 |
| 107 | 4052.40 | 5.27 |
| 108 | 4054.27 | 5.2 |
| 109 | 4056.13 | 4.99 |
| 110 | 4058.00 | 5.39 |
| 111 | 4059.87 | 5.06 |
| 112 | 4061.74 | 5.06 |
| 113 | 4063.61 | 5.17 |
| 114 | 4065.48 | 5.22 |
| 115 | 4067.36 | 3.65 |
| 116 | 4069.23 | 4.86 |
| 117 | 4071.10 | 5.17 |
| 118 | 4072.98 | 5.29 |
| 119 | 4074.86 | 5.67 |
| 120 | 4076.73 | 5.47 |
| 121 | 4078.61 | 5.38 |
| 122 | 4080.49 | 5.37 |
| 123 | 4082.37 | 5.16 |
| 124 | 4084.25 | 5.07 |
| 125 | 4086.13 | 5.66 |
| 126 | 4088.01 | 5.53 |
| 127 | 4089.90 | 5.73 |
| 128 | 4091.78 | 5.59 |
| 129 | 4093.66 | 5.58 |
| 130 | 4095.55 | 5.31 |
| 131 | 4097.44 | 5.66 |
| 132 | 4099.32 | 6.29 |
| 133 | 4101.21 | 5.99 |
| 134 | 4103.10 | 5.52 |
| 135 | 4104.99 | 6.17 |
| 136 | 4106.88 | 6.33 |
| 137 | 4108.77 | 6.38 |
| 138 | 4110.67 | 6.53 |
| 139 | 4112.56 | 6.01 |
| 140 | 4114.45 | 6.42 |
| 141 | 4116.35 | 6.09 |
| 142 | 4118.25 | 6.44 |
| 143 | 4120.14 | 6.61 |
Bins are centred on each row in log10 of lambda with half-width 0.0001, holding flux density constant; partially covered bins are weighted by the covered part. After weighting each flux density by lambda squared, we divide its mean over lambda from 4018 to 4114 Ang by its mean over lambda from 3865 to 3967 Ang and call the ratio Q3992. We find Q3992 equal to 1.2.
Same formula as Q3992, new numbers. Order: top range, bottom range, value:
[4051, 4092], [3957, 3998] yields 1.17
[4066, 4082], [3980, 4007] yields 1.12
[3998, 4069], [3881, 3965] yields 1.11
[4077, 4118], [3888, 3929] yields 1.37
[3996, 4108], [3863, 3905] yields 1.18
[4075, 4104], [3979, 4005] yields 1.23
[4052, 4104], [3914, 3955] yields 1.23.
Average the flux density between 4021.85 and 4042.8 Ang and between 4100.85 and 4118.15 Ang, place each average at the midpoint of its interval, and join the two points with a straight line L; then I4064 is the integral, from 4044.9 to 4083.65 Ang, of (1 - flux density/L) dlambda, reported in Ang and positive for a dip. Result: 2.0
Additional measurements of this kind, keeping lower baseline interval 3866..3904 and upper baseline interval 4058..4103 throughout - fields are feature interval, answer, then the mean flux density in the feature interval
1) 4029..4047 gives 1.0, 4.93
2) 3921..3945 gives 1.2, 4.67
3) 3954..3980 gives 1.9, 4.64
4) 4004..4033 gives 2.0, 4.81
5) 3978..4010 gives 1.9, 4.79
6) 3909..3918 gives 0.5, 4.6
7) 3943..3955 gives 0.8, 4.61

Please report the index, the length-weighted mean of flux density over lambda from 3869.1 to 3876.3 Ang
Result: 4.87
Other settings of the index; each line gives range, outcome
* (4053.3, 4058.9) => 5.19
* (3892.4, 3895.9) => 4.66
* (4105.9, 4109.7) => 6.36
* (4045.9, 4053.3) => 5.13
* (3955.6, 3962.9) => 4.62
